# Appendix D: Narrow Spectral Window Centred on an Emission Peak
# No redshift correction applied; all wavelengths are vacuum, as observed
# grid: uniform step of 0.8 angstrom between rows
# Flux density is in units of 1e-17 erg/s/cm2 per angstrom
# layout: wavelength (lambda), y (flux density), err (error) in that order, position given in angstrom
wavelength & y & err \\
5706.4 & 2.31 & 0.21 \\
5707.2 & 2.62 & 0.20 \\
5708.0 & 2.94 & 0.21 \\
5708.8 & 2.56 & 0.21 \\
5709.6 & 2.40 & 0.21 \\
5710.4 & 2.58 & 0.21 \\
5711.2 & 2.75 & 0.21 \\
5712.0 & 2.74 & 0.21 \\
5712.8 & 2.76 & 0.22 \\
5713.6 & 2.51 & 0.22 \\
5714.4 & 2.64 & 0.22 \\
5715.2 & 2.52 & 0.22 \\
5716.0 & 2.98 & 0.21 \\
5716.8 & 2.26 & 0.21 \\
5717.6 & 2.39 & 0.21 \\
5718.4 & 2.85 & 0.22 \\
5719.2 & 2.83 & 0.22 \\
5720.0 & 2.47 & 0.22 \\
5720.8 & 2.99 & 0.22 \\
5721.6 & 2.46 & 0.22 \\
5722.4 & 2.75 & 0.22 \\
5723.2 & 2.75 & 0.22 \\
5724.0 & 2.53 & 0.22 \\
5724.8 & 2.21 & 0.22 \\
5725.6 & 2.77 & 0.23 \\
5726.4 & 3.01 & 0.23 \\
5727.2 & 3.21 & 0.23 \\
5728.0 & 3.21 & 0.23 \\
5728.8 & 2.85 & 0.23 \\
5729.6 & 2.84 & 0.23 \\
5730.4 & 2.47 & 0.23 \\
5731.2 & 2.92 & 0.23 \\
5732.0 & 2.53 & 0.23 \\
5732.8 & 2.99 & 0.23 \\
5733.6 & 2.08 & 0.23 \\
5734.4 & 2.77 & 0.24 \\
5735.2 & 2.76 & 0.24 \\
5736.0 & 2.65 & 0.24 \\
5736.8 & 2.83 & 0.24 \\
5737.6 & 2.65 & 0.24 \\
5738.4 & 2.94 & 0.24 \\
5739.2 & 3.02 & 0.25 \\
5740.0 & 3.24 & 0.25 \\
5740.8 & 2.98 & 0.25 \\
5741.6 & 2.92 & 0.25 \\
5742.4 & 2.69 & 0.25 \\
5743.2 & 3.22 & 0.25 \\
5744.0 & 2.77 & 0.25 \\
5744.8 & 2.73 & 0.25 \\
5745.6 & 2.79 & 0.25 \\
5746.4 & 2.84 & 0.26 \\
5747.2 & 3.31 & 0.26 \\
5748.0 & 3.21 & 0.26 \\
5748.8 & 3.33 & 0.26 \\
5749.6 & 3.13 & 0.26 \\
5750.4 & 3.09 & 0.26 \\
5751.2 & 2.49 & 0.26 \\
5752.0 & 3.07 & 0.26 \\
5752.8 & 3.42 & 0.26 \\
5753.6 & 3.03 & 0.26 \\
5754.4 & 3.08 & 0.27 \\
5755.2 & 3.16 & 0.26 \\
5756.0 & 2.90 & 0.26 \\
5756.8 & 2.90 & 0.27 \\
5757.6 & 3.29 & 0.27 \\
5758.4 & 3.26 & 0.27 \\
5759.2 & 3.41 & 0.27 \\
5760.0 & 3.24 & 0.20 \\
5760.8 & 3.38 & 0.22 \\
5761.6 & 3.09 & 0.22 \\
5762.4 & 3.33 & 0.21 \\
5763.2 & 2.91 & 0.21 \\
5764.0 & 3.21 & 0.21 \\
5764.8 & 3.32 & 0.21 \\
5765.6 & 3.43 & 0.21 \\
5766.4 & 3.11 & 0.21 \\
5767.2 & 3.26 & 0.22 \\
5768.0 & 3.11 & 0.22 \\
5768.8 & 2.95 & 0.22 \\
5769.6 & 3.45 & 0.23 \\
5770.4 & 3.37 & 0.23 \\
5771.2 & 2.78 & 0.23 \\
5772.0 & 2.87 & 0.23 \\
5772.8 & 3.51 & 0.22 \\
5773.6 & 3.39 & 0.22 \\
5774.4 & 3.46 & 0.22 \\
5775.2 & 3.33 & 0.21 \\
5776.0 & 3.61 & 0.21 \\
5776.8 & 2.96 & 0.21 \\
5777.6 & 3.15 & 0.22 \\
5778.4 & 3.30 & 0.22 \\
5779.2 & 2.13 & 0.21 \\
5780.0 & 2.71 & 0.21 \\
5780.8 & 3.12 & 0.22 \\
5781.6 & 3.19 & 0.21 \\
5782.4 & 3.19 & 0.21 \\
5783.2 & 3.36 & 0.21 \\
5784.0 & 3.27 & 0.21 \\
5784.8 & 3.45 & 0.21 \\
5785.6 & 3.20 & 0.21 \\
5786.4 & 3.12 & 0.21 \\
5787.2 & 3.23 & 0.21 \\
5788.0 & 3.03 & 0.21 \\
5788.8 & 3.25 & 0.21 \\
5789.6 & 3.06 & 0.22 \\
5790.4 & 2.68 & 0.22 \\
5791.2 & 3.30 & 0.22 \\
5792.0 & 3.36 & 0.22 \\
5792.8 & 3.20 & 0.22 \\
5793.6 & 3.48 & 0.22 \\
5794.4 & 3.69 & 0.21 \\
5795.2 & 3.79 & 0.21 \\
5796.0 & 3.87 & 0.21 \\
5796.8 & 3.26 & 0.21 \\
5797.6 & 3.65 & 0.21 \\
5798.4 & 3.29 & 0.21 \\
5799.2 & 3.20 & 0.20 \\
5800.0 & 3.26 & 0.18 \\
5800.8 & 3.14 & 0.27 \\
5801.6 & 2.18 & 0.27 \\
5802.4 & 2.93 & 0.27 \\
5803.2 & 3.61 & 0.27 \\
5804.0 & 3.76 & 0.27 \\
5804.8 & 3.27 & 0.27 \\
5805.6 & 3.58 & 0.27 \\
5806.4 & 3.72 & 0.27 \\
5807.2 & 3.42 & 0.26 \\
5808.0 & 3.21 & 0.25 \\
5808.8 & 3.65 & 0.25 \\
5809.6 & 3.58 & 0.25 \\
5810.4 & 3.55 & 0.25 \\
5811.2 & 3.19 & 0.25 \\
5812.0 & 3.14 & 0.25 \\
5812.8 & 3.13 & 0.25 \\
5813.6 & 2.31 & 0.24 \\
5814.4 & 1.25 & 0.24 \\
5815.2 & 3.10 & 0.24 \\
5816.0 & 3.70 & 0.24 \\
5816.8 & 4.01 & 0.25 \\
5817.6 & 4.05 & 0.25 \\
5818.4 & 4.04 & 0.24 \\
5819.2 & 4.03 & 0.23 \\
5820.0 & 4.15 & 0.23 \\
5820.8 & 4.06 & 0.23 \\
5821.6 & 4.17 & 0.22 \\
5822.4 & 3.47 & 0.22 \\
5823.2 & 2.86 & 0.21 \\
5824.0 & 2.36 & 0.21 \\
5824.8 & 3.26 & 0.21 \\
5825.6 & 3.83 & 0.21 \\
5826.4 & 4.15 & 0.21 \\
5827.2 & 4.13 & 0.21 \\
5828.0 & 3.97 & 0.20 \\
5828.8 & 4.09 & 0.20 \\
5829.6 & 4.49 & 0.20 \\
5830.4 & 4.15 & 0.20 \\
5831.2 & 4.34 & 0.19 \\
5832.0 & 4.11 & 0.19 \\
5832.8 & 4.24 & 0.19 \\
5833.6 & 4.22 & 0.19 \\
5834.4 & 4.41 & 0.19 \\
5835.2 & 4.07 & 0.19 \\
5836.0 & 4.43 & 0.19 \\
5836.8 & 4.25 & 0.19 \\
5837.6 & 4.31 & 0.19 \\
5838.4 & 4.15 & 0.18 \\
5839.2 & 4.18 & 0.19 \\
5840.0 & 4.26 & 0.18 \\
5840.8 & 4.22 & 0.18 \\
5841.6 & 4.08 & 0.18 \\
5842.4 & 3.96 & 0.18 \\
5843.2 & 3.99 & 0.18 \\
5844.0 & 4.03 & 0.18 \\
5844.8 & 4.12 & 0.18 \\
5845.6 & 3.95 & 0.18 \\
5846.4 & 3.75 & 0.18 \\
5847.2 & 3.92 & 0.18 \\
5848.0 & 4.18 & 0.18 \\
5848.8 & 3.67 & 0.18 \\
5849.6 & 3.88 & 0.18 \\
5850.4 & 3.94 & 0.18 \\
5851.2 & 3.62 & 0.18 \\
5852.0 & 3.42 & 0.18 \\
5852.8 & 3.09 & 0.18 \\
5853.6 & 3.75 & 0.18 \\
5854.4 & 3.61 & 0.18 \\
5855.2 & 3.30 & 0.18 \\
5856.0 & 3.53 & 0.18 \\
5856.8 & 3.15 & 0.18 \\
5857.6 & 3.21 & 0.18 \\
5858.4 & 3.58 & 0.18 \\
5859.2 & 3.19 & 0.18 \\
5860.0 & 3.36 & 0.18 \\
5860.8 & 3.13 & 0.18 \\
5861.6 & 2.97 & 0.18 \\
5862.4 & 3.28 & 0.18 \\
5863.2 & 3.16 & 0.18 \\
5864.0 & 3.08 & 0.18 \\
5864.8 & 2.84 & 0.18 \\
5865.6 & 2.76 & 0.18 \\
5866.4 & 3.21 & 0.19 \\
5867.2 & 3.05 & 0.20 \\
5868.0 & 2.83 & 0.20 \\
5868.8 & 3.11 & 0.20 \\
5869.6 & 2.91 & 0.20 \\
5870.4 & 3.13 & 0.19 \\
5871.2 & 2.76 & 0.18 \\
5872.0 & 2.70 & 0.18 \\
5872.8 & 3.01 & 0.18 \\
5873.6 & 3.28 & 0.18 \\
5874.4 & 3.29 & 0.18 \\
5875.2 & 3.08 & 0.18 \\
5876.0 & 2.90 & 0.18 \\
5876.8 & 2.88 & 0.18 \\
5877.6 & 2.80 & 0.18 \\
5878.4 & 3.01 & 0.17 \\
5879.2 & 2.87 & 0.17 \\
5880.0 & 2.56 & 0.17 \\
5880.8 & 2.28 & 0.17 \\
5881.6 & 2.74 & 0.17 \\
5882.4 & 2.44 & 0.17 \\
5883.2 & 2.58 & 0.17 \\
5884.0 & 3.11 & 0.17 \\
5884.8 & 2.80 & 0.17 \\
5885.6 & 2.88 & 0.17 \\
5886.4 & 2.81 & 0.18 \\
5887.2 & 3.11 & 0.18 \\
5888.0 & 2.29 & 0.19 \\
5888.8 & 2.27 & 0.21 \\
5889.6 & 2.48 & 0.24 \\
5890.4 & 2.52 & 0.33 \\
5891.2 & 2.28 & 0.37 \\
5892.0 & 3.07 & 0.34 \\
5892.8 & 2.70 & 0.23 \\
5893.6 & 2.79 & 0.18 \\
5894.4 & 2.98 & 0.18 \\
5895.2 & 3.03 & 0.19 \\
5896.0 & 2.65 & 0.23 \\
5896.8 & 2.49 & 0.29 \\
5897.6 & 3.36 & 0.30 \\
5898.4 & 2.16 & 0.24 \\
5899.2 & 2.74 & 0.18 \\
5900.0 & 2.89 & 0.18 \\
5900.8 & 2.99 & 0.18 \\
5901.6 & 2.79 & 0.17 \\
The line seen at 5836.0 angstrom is C IV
